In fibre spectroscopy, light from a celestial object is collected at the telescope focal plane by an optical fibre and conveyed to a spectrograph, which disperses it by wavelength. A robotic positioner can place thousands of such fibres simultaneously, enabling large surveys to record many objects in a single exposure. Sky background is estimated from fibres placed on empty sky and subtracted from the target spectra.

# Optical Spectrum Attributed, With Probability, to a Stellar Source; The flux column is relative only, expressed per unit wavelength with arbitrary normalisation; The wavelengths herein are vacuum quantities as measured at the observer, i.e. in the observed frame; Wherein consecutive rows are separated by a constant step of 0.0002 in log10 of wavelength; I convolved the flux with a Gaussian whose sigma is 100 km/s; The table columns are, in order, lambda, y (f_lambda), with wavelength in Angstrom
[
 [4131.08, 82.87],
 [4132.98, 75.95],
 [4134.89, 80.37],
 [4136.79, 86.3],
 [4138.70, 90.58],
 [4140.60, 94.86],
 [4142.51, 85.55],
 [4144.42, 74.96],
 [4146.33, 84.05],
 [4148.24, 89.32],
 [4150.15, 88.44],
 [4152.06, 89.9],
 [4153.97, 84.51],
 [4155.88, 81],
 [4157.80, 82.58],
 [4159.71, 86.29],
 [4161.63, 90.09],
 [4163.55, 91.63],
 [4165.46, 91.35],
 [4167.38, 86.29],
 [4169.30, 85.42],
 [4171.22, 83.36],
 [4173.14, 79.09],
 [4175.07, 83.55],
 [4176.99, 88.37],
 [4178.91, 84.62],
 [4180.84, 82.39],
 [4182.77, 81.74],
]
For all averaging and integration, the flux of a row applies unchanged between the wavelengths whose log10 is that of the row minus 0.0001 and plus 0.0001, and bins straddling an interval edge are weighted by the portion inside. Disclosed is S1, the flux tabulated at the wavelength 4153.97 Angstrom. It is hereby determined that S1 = 84.51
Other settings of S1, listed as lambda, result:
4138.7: 90.58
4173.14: 79.09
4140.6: 94.86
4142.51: 85.55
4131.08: 82.87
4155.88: 81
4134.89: 80.37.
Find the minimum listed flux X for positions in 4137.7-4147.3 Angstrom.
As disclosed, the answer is 74.96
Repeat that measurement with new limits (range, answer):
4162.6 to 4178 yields 79.09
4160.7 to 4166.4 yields 90.09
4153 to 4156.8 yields 81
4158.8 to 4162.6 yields 86.29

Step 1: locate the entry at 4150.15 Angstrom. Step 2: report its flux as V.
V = 88.44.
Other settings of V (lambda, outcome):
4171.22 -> 83.36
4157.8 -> 82.58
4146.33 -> 84.05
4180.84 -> 82.39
